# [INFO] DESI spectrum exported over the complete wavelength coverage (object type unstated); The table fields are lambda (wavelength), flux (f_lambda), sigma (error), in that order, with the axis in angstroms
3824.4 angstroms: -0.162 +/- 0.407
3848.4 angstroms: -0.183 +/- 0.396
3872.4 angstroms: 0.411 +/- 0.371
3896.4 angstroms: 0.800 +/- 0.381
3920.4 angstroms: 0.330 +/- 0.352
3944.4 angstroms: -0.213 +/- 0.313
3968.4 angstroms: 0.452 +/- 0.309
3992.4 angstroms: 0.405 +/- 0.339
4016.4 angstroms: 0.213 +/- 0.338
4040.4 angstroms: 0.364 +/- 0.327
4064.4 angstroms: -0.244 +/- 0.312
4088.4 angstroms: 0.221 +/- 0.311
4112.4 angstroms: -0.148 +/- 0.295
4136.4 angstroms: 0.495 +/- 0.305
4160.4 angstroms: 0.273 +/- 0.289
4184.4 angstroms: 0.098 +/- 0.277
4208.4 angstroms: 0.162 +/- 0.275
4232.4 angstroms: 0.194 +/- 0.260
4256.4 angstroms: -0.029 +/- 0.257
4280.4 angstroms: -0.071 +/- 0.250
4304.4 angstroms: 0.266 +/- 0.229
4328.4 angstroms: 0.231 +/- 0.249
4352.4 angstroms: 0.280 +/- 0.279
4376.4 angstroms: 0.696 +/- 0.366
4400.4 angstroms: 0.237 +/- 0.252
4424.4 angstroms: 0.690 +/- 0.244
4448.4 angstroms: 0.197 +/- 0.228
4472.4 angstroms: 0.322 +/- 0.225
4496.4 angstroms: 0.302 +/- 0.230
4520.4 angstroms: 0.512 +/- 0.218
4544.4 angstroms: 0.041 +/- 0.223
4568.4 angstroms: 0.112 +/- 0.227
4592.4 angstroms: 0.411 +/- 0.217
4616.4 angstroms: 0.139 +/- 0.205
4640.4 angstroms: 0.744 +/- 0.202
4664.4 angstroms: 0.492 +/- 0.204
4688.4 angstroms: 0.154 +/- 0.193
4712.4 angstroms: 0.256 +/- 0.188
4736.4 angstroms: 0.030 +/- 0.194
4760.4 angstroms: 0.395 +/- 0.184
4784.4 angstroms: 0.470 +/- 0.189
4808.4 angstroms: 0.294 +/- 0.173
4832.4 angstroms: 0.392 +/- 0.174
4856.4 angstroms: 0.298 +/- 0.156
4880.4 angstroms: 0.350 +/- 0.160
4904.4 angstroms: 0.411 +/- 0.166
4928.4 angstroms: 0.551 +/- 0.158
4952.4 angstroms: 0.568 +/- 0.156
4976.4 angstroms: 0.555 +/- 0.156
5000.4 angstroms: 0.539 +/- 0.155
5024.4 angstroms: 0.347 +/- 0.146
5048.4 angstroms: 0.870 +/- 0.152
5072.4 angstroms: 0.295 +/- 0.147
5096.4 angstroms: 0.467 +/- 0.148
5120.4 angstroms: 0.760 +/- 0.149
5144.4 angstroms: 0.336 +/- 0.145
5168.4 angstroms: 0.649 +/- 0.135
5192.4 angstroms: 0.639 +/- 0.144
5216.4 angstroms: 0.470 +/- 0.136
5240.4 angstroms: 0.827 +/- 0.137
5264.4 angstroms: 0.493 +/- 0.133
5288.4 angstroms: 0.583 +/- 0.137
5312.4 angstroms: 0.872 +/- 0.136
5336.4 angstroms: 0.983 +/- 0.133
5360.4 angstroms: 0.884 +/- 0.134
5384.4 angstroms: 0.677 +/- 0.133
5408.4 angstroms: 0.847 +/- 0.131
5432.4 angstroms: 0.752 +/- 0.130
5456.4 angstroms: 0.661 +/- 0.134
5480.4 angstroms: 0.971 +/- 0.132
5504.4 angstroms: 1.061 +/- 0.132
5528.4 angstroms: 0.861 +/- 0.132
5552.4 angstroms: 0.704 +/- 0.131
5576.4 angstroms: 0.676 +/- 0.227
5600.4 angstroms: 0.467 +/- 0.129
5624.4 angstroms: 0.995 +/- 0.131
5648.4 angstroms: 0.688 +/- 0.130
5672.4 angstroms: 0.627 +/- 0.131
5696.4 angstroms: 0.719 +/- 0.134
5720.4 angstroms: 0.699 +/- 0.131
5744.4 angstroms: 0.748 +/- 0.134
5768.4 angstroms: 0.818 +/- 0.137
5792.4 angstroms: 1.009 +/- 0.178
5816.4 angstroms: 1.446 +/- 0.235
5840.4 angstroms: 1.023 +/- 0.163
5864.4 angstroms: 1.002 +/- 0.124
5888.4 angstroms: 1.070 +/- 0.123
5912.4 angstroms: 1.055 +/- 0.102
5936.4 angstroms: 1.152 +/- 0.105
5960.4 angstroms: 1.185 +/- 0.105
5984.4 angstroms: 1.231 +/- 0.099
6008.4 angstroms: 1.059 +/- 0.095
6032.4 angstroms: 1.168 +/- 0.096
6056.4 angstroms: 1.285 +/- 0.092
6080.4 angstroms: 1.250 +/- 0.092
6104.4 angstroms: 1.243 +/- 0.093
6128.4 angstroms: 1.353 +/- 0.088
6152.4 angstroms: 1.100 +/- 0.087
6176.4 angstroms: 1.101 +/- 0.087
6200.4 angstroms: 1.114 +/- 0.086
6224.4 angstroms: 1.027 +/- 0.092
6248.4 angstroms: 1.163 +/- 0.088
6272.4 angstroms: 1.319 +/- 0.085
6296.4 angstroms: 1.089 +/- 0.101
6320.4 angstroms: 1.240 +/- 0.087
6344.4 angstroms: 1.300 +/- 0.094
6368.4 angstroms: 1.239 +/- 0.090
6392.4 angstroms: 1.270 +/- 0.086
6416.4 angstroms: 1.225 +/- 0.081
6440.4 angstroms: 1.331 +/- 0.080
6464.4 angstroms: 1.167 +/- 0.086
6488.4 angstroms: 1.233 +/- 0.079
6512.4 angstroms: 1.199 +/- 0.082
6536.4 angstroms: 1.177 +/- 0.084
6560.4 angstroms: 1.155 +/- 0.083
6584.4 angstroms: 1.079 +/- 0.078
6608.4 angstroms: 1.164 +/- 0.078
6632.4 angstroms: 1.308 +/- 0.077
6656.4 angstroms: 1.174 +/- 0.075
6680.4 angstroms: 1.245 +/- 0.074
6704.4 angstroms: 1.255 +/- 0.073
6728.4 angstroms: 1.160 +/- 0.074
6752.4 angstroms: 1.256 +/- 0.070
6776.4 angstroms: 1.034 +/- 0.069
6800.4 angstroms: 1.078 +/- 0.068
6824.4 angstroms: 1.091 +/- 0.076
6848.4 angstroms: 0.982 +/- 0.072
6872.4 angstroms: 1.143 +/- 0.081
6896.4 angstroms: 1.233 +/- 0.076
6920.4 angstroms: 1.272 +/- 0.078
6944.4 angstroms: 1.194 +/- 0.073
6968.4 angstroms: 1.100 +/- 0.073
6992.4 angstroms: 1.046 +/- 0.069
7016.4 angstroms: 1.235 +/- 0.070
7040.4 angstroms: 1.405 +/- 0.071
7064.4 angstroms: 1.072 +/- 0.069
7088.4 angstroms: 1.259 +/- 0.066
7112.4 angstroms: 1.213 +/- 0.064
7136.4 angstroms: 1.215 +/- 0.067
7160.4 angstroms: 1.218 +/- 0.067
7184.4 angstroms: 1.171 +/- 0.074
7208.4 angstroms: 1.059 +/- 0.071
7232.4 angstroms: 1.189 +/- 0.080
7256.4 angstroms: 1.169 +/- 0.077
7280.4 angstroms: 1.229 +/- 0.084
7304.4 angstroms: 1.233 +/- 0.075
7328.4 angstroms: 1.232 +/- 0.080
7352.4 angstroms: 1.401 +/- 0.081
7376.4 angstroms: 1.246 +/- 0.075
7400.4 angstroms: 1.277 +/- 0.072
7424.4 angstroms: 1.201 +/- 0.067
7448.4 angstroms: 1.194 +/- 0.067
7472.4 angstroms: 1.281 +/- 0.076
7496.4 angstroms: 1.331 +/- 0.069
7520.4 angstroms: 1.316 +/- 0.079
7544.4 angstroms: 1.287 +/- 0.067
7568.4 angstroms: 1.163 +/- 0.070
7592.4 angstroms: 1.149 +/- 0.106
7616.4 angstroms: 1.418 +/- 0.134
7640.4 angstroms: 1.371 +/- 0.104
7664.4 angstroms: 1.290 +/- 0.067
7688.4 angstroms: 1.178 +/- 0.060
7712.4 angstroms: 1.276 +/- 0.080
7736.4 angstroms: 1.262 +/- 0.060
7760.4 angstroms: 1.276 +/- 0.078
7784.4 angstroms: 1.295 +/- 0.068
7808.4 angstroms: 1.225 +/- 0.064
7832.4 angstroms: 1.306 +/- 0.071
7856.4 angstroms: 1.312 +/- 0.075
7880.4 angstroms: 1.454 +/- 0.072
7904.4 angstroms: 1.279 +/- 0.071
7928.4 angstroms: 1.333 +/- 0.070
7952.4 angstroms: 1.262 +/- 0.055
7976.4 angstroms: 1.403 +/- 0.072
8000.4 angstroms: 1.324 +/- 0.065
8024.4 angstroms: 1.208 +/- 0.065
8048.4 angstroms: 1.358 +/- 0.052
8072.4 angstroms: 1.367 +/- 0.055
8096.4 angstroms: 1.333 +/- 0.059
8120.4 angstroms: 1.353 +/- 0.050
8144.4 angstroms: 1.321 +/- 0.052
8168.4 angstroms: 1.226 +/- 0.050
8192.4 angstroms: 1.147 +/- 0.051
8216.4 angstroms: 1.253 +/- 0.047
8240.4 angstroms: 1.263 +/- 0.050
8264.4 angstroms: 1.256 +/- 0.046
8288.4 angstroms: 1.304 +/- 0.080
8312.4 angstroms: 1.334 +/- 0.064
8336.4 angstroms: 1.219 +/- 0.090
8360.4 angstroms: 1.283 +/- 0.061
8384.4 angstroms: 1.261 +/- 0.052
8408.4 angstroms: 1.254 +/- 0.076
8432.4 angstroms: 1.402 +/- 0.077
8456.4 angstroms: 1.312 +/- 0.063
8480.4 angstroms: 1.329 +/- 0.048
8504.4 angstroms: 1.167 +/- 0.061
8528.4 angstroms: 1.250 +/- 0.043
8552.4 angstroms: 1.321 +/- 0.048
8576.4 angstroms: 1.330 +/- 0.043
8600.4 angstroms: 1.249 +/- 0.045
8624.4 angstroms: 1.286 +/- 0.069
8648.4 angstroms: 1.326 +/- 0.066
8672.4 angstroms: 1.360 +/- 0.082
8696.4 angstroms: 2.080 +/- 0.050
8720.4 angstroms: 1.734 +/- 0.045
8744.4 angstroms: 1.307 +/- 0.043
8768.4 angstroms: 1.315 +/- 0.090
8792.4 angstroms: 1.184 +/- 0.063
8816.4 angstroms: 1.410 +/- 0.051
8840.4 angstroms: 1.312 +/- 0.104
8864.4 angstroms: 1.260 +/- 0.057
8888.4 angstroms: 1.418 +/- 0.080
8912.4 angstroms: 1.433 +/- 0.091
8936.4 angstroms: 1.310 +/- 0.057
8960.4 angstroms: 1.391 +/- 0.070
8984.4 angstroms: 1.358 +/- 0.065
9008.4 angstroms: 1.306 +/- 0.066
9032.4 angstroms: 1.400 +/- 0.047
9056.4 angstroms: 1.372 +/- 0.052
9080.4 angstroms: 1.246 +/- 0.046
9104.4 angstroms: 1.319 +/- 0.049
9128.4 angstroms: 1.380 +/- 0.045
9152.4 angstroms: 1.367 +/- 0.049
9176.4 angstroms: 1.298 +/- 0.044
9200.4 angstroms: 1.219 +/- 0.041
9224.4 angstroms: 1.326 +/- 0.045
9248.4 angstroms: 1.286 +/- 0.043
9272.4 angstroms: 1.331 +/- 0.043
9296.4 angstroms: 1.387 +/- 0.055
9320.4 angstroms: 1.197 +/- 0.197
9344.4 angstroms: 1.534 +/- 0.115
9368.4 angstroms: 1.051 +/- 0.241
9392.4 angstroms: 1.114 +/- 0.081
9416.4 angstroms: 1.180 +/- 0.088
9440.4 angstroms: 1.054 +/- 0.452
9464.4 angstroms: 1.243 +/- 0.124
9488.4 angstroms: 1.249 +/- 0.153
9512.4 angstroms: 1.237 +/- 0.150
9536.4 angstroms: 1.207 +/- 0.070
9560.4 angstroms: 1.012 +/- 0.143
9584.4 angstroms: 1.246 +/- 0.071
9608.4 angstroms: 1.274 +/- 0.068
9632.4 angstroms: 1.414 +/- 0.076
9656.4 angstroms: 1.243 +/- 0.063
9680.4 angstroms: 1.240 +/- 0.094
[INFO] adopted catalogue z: 0.325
